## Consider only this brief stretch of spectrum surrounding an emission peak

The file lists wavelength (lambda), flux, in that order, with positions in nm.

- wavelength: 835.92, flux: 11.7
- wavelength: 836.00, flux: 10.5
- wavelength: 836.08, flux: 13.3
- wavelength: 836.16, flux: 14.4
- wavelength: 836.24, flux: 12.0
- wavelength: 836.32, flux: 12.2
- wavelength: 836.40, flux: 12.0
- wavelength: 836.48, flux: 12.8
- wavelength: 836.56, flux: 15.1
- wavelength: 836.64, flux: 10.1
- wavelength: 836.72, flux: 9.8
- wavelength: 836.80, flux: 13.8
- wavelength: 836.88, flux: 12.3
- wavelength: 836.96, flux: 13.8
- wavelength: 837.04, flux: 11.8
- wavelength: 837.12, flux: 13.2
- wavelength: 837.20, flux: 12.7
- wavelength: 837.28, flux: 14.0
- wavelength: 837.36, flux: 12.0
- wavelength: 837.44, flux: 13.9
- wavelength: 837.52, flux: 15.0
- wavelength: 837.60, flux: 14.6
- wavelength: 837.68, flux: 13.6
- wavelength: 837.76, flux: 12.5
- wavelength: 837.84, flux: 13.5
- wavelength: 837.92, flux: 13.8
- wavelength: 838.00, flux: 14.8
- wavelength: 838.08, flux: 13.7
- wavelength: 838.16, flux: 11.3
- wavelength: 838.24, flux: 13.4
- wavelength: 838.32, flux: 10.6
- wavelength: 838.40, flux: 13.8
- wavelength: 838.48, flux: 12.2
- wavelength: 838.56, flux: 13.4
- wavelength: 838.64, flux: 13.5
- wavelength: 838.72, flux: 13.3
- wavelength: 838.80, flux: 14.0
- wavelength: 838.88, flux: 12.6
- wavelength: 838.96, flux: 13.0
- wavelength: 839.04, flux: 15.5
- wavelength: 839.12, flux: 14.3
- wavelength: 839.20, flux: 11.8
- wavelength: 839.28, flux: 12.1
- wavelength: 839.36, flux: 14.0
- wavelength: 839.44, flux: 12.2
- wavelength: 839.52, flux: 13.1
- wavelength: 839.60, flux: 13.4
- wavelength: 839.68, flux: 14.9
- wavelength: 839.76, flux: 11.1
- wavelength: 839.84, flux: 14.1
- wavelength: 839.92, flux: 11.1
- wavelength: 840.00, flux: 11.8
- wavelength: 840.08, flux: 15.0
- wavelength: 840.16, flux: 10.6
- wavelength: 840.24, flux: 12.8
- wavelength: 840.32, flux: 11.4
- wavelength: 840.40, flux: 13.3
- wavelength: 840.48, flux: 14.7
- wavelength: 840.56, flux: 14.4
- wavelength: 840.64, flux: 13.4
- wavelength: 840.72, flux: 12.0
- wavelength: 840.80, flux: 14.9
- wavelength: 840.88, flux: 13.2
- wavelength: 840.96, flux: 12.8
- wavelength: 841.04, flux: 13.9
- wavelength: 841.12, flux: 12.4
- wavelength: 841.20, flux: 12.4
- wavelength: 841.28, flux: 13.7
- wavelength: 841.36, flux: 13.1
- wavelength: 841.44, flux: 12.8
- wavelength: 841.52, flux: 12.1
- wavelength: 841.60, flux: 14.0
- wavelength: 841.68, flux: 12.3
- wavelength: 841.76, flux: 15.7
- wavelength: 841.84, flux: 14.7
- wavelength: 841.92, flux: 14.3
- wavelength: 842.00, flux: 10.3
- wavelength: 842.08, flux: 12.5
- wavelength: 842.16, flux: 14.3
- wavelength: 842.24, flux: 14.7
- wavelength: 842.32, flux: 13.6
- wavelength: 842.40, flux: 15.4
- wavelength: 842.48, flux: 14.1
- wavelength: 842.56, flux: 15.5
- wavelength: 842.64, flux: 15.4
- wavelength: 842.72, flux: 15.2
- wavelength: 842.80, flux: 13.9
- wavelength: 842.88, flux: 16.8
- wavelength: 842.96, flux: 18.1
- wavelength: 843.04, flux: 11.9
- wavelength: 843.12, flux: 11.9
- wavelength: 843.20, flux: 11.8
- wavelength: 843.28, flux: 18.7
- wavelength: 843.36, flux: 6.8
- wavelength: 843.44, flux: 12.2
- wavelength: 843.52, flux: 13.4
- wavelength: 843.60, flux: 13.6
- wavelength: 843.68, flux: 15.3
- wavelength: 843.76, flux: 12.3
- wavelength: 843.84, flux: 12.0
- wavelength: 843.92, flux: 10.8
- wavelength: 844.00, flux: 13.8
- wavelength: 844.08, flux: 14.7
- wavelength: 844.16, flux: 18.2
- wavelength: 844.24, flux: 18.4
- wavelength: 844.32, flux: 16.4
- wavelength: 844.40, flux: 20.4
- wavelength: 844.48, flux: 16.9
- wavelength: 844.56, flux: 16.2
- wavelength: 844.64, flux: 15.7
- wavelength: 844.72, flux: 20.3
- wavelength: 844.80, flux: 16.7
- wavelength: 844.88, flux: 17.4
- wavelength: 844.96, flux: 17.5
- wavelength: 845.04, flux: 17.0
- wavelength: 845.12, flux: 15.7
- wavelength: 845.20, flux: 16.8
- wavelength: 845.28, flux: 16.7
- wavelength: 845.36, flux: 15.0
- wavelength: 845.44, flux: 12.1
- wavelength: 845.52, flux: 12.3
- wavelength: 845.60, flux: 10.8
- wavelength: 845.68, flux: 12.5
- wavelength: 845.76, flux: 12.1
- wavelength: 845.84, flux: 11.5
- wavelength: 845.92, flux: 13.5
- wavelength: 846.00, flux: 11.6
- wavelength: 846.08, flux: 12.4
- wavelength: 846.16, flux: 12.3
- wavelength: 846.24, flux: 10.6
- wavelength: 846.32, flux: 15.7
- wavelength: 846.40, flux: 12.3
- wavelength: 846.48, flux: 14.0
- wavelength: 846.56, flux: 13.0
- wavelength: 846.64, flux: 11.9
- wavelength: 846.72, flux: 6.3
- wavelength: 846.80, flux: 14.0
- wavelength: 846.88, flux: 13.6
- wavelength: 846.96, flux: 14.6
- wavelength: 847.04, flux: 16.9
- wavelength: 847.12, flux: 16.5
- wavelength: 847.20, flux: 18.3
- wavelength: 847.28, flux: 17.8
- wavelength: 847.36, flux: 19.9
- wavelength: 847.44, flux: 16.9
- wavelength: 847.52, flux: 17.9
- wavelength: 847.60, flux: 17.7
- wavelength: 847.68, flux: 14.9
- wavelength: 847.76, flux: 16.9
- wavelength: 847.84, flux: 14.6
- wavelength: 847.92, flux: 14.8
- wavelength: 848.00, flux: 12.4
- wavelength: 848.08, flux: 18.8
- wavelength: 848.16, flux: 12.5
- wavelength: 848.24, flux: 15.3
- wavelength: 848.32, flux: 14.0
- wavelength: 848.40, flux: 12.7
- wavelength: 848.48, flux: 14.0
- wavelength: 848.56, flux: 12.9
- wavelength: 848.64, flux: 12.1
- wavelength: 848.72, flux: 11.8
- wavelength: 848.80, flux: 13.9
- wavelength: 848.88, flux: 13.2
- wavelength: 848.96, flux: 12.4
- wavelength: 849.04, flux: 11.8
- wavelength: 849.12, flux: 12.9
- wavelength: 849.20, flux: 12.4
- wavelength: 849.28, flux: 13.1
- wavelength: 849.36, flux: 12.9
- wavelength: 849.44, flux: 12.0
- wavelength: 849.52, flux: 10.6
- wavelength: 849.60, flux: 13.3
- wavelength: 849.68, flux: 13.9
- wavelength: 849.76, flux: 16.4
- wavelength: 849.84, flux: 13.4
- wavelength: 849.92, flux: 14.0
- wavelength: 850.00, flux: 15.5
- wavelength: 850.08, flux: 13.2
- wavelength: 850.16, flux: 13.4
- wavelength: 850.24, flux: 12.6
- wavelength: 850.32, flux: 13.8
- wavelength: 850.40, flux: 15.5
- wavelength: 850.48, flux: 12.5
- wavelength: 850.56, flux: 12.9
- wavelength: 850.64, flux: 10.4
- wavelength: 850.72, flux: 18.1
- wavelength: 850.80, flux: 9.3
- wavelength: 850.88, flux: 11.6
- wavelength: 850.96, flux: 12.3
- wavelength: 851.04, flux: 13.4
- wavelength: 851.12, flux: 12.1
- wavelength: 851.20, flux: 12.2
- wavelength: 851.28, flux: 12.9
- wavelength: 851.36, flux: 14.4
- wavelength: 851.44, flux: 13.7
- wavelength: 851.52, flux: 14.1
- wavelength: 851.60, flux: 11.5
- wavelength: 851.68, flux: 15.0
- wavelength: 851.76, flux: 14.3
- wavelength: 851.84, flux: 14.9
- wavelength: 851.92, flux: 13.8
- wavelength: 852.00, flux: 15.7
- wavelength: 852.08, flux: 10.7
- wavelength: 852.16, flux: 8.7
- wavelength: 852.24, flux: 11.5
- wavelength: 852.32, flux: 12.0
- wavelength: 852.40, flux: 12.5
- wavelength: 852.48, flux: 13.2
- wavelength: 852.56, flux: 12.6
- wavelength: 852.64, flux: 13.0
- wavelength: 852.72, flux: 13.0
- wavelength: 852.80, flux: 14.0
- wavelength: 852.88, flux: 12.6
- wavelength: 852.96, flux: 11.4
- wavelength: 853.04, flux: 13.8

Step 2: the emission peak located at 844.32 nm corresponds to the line H-alpha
